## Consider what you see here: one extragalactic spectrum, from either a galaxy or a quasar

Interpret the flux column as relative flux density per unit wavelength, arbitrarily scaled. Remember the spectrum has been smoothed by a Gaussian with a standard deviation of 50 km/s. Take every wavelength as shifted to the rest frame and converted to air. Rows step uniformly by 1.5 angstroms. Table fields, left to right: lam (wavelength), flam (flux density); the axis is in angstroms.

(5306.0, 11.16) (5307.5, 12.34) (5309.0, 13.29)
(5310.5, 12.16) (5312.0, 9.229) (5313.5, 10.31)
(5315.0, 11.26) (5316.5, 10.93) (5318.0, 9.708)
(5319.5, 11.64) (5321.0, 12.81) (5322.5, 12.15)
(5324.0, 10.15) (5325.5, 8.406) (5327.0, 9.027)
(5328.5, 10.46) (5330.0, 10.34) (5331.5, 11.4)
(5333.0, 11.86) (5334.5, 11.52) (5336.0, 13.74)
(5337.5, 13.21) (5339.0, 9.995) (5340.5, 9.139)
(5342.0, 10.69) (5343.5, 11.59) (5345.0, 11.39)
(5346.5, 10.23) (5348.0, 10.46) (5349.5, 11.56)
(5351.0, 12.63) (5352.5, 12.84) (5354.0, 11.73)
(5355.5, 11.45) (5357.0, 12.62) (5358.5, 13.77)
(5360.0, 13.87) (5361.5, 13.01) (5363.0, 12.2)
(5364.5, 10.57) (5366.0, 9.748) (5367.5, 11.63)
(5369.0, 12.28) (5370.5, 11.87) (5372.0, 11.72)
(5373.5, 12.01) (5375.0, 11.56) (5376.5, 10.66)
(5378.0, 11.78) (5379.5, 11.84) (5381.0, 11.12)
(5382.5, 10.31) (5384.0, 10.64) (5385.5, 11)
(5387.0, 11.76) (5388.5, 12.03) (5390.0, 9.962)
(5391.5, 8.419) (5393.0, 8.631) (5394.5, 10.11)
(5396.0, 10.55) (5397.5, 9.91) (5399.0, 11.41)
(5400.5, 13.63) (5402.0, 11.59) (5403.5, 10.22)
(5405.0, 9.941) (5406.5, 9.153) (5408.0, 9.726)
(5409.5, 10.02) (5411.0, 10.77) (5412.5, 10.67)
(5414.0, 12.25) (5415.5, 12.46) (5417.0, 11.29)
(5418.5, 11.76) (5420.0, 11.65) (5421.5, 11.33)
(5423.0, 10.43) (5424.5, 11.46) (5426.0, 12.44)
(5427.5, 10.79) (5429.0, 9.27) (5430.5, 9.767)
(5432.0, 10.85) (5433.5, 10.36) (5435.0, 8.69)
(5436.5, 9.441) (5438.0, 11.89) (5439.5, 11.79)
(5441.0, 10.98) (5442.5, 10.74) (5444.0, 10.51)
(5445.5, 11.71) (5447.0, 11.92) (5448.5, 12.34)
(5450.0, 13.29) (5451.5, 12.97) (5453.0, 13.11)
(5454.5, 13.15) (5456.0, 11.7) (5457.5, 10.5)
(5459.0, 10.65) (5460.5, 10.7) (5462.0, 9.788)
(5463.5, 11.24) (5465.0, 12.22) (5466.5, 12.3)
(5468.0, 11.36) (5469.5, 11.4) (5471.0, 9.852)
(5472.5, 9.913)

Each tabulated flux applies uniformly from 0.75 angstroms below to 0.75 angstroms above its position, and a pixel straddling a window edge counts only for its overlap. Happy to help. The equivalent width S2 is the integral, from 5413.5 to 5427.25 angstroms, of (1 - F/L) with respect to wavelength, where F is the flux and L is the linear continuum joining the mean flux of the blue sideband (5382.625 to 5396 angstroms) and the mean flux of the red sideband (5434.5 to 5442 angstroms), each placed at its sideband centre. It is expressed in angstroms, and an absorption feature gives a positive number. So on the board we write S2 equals -1.46 angstroms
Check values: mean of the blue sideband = 10.3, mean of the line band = 11.6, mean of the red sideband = 10.6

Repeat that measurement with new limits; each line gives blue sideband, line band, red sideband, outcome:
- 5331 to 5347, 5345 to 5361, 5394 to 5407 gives -1.2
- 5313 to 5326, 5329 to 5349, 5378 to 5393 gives -0.7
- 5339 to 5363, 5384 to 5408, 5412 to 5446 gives 1.6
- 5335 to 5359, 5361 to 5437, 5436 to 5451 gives 4.4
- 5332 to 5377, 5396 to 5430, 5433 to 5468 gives 1.6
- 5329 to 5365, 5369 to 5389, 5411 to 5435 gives 0.0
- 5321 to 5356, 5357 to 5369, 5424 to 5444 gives -1.2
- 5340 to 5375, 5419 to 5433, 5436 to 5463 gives 0.8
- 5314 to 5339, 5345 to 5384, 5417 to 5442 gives -2.5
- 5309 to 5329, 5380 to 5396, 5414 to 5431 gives 0.9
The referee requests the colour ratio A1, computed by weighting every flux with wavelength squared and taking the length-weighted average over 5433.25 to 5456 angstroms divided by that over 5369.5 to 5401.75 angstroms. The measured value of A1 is 1.07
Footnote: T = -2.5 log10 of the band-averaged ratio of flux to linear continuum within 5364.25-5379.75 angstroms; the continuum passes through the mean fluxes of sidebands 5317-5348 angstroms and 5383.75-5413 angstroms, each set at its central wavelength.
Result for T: -0.07 mag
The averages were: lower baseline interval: 11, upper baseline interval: 10.5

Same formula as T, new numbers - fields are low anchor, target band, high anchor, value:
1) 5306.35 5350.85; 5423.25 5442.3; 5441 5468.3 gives 0.09 mag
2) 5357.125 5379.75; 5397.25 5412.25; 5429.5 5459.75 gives 0.09 mag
